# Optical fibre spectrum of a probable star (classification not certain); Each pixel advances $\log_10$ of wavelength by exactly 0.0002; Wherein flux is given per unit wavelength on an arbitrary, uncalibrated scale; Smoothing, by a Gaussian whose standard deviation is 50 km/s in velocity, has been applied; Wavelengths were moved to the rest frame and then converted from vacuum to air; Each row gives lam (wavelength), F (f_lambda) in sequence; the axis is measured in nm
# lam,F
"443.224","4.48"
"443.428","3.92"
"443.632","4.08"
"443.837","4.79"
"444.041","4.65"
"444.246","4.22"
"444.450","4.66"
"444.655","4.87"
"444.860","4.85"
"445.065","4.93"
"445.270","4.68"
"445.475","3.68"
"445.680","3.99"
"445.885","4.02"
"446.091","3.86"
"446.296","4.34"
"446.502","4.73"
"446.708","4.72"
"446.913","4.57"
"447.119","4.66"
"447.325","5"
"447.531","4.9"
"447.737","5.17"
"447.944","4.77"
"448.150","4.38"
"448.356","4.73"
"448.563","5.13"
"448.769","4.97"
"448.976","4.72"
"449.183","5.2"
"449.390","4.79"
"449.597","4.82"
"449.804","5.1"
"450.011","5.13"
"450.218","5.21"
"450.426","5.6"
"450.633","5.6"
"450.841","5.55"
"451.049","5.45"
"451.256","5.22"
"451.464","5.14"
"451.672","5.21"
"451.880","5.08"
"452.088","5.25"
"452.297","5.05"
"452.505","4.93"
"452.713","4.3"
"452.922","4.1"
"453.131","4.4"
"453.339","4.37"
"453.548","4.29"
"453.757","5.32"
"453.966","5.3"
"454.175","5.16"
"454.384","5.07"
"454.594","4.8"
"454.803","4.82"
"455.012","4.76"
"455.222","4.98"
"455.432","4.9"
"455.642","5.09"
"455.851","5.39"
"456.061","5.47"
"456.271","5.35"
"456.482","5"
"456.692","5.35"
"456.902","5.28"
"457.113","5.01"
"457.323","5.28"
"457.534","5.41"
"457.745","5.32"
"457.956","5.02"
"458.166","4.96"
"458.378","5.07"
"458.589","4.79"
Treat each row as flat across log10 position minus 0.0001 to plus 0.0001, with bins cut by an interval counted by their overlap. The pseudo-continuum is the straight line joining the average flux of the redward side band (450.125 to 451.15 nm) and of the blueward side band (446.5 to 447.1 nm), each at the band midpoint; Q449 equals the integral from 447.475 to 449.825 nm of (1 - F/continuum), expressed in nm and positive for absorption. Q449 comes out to 0.08 nm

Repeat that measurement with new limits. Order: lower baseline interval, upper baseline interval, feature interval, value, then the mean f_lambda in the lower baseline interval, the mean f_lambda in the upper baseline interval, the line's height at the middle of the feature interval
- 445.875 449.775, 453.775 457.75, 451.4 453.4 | 0.07 nm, 4.73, 5.14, 4.97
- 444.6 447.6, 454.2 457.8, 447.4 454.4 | -0.25 nm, 4.51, 5.13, 4.81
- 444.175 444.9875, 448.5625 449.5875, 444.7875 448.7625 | 0.17 nm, 4.68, 4.93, 4.8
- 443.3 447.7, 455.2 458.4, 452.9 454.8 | 0.08 nm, 4.49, 5.19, 5.01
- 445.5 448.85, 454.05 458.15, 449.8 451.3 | -0.18 nm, 4.6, 5.13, 4.8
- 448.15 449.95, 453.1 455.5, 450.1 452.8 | -0.18 nm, 4.91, 4.86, 4.89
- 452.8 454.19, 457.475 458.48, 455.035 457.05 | -0.10 nm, 4.67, 5.14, 4.94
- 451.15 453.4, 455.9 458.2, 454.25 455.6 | 0.04 nm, 4.83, 5.23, 5.06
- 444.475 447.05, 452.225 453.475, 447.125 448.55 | -0.12 nm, 4.45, 4.51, 4.46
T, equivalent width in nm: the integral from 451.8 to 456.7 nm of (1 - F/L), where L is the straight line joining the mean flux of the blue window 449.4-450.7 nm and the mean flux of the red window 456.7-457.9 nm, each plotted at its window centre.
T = 0.28 nm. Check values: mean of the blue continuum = 5.2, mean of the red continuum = 5.26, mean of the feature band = 4.93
